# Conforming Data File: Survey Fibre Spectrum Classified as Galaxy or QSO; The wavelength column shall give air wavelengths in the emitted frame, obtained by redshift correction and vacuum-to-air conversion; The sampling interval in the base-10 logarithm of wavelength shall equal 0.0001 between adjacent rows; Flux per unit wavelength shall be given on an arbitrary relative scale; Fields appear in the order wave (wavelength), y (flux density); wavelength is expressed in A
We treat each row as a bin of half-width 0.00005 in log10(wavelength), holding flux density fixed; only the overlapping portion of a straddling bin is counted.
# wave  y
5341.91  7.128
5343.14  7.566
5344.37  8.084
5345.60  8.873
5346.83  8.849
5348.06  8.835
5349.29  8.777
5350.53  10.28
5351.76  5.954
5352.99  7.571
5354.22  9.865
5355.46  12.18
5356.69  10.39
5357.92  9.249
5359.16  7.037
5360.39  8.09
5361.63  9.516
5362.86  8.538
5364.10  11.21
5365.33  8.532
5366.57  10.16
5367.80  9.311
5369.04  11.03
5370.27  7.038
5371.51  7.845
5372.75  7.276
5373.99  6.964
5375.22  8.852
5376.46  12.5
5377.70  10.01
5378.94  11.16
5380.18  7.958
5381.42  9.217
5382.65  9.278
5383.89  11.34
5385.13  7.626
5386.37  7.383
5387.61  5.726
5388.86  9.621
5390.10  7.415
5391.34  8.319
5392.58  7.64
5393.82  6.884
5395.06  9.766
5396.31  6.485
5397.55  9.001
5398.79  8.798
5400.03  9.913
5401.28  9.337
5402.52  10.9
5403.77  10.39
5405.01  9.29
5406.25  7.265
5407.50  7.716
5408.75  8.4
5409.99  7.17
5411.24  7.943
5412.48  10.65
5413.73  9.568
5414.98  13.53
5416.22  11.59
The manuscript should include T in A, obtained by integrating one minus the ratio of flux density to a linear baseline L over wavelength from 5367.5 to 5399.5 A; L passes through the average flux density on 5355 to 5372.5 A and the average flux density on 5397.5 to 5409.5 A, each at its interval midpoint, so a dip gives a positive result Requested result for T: 1.9 A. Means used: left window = 9.23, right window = 9.09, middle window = 8.63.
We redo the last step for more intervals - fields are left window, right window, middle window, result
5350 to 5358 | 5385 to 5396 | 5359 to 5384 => -1.74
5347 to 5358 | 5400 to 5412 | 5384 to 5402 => 1.32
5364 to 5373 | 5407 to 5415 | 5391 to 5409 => 0.60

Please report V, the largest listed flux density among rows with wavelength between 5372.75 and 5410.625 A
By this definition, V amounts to 12.5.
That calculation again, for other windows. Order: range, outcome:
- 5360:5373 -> 11.21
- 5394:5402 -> 9.913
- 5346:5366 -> 12.18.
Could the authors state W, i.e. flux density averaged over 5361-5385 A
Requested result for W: 9.32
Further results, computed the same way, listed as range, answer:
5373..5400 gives 8.67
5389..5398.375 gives 8.04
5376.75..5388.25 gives 8.96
